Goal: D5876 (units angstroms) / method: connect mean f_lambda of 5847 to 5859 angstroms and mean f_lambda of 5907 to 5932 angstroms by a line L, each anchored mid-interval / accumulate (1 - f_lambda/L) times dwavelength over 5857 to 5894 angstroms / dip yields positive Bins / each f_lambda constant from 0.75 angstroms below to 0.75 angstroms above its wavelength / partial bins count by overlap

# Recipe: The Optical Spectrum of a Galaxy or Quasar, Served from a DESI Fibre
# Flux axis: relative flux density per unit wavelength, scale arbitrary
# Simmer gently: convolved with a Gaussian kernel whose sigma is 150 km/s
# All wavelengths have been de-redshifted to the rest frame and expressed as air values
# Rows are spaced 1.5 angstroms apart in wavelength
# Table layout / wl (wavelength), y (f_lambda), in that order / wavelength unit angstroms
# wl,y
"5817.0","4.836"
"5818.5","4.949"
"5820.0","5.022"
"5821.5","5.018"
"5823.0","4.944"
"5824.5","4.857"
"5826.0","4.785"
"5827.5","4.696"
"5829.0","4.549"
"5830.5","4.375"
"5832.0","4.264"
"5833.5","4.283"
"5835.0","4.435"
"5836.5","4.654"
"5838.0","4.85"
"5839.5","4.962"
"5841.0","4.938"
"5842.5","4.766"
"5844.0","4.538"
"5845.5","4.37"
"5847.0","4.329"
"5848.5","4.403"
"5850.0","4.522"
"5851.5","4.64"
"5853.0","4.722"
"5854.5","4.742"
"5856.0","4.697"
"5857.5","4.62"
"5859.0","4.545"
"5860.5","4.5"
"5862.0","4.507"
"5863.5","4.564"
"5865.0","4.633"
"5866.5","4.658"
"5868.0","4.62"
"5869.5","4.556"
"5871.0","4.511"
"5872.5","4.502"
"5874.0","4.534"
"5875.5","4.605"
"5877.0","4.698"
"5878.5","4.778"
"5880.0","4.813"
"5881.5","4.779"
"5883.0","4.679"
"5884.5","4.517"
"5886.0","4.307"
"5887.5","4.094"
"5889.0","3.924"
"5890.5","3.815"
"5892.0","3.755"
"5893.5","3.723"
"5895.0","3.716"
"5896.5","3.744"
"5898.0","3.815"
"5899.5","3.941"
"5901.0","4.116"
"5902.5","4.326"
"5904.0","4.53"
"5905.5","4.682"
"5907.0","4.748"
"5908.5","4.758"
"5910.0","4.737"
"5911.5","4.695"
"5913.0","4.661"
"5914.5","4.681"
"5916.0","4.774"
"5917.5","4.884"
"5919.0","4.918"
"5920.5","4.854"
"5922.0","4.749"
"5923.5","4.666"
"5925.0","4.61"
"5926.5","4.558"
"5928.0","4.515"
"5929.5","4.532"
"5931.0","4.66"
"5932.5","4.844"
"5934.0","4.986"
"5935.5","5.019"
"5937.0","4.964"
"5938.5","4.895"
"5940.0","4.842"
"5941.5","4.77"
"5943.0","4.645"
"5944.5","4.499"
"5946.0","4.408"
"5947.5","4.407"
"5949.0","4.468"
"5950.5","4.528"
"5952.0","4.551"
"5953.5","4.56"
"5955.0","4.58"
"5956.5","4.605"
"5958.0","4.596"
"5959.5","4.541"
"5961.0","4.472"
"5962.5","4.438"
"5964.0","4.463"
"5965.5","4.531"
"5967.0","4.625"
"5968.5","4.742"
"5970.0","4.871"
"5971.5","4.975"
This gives 1.4 angstroms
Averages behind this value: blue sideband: 4.6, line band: 4.45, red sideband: 4.71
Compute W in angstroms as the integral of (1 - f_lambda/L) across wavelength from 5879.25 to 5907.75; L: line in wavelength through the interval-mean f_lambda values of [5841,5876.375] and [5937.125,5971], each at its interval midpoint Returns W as 2.33 angstroms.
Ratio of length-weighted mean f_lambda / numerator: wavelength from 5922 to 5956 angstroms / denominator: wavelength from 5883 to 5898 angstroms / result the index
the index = 1.17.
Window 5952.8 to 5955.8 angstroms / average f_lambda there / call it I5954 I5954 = 4.57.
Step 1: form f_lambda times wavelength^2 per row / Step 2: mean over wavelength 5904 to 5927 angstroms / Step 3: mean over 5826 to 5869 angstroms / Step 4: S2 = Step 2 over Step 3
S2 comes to 1.05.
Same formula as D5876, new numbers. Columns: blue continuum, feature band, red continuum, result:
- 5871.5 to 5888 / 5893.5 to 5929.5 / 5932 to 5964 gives 0.9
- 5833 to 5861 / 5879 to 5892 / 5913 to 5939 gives 1.0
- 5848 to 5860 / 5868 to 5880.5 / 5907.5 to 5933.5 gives 0.1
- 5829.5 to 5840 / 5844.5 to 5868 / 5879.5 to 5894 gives -0.8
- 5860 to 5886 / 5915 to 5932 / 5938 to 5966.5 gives -0.5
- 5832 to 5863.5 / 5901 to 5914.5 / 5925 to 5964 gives 0.0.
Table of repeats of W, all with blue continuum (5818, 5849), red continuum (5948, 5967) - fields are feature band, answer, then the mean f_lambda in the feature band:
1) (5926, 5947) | -0.8 angstroms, 4.72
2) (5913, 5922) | -0.5 angstroms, 4.8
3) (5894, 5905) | 1.3 angstroms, 4.03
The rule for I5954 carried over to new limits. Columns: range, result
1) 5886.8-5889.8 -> 4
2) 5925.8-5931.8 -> 4.57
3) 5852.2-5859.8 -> 4.66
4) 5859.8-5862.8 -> 4.5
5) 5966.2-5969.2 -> 4.68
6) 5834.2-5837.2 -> 4.54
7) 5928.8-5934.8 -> 4.76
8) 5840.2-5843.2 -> 4.86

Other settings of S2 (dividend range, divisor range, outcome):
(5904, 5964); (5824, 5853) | 1.05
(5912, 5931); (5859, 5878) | 1.05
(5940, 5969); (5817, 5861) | 1.02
